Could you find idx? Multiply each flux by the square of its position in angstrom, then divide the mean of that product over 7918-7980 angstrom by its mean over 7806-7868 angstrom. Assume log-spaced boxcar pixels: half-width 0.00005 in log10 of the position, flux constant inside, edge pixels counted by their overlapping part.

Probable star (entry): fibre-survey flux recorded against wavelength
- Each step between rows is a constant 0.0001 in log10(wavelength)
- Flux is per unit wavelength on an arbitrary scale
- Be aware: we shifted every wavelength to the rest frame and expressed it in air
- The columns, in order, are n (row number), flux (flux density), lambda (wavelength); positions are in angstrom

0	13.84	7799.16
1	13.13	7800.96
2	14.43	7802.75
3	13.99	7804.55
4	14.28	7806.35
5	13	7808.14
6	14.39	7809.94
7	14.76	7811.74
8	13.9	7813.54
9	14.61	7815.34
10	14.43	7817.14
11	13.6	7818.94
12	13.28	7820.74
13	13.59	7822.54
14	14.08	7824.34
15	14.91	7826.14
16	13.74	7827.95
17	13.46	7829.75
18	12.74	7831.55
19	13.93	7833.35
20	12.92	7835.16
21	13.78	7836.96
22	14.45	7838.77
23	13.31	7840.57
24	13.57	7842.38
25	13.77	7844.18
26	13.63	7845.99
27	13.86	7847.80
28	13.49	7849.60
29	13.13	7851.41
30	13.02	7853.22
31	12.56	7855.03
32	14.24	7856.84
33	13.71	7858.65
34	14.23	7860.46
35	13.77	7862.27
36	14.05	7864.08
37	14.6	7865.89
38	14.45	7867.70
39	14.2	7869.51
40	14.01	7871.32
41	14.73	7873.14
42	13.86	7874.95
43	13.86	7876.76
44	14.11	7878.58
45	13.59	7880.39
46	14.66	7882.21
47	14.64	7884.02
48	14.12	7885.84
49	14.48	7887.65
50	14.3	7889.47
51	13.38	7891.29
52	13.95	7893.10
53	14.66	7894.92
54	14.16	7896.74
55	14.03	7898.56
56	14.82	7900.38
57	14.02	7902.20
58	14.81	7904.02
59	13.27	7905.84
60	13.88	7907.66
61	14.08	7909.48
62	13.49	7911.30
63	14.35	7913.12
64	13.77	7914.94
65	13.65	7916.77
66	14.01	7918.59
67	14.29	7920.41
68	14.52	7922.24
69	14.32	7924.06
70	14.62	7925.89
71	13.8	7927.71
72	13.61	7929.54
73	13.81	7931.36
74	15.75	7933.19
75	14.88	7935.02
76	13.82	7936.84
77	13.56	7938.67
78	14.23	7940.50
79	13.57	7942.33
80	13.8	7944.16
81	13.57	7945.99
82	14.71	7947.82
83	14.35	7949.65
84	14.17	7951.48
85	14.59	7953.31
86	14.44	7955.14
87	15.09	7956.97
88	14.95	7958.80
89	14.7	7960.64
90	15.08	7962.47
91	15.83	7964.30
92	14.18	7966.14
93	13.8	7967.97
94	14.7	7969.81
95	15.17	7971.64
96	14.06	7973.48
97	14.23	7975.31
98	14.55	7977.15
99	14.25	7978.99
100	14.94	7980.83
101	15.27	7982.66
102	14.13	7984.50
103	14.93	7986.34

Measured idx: 1.07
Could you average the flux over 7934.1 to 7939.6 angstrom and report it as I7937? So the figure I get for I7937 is 14.1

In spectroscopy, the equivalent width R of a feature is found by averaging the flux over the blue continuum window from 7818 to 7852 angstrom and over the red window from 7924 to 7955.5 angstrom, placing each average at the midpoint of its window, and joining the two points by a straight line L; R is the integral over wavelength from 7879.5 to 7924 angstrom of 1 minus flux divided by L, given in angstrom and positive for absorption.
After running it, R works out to -0.4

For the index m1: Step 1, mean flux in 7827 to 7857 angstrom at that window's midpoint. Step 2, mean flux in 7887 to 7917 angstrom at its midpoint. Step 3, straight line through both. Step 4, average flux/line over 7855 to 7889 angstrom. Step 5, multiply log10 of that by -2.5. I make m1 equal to -0.03 mag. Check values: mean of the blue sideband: 13.5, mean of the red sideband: 14.1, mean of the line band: 14.1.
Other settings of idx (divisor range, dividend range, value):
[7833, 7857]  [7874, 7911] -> 1.06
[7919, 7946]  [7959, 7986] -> 1.05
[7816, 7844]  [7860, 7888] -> 1.05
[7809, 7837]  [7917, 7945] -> 1.05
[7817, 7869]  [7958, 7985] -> 1.10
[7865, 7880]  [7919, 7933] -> 1.01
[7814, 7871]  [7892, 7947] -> 1.04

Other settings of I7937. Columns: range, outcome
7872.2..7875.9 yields 14.3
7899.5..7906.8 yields 14.2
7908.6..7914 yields 14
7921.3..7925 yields 14.4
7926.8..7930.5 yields 13.7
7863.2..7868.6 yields 14.4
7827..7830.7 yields 13.6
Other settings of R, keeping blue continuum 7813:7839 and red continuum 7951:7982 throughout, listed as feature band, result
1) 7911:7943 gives 0.6 angstrom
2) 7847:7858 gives 0.5 angstrom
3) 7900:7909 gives 0.1 angstrom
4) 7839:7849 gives 0.2 angstrom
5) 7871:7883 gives 0.0 angstrom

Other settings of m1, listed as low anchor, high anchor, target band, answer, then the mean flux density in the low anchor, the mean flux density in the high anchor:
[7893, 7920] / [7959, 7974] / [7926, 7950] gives 0.022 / 14.1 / 14.7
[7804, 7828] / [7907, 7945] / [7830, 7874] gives 0.024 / 14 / 14.1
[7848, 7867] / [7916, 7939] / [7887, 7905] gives -0.020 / 13.7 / 14.2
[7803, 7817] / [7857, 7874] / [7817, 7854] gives 0.042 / 14.2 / 14.2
